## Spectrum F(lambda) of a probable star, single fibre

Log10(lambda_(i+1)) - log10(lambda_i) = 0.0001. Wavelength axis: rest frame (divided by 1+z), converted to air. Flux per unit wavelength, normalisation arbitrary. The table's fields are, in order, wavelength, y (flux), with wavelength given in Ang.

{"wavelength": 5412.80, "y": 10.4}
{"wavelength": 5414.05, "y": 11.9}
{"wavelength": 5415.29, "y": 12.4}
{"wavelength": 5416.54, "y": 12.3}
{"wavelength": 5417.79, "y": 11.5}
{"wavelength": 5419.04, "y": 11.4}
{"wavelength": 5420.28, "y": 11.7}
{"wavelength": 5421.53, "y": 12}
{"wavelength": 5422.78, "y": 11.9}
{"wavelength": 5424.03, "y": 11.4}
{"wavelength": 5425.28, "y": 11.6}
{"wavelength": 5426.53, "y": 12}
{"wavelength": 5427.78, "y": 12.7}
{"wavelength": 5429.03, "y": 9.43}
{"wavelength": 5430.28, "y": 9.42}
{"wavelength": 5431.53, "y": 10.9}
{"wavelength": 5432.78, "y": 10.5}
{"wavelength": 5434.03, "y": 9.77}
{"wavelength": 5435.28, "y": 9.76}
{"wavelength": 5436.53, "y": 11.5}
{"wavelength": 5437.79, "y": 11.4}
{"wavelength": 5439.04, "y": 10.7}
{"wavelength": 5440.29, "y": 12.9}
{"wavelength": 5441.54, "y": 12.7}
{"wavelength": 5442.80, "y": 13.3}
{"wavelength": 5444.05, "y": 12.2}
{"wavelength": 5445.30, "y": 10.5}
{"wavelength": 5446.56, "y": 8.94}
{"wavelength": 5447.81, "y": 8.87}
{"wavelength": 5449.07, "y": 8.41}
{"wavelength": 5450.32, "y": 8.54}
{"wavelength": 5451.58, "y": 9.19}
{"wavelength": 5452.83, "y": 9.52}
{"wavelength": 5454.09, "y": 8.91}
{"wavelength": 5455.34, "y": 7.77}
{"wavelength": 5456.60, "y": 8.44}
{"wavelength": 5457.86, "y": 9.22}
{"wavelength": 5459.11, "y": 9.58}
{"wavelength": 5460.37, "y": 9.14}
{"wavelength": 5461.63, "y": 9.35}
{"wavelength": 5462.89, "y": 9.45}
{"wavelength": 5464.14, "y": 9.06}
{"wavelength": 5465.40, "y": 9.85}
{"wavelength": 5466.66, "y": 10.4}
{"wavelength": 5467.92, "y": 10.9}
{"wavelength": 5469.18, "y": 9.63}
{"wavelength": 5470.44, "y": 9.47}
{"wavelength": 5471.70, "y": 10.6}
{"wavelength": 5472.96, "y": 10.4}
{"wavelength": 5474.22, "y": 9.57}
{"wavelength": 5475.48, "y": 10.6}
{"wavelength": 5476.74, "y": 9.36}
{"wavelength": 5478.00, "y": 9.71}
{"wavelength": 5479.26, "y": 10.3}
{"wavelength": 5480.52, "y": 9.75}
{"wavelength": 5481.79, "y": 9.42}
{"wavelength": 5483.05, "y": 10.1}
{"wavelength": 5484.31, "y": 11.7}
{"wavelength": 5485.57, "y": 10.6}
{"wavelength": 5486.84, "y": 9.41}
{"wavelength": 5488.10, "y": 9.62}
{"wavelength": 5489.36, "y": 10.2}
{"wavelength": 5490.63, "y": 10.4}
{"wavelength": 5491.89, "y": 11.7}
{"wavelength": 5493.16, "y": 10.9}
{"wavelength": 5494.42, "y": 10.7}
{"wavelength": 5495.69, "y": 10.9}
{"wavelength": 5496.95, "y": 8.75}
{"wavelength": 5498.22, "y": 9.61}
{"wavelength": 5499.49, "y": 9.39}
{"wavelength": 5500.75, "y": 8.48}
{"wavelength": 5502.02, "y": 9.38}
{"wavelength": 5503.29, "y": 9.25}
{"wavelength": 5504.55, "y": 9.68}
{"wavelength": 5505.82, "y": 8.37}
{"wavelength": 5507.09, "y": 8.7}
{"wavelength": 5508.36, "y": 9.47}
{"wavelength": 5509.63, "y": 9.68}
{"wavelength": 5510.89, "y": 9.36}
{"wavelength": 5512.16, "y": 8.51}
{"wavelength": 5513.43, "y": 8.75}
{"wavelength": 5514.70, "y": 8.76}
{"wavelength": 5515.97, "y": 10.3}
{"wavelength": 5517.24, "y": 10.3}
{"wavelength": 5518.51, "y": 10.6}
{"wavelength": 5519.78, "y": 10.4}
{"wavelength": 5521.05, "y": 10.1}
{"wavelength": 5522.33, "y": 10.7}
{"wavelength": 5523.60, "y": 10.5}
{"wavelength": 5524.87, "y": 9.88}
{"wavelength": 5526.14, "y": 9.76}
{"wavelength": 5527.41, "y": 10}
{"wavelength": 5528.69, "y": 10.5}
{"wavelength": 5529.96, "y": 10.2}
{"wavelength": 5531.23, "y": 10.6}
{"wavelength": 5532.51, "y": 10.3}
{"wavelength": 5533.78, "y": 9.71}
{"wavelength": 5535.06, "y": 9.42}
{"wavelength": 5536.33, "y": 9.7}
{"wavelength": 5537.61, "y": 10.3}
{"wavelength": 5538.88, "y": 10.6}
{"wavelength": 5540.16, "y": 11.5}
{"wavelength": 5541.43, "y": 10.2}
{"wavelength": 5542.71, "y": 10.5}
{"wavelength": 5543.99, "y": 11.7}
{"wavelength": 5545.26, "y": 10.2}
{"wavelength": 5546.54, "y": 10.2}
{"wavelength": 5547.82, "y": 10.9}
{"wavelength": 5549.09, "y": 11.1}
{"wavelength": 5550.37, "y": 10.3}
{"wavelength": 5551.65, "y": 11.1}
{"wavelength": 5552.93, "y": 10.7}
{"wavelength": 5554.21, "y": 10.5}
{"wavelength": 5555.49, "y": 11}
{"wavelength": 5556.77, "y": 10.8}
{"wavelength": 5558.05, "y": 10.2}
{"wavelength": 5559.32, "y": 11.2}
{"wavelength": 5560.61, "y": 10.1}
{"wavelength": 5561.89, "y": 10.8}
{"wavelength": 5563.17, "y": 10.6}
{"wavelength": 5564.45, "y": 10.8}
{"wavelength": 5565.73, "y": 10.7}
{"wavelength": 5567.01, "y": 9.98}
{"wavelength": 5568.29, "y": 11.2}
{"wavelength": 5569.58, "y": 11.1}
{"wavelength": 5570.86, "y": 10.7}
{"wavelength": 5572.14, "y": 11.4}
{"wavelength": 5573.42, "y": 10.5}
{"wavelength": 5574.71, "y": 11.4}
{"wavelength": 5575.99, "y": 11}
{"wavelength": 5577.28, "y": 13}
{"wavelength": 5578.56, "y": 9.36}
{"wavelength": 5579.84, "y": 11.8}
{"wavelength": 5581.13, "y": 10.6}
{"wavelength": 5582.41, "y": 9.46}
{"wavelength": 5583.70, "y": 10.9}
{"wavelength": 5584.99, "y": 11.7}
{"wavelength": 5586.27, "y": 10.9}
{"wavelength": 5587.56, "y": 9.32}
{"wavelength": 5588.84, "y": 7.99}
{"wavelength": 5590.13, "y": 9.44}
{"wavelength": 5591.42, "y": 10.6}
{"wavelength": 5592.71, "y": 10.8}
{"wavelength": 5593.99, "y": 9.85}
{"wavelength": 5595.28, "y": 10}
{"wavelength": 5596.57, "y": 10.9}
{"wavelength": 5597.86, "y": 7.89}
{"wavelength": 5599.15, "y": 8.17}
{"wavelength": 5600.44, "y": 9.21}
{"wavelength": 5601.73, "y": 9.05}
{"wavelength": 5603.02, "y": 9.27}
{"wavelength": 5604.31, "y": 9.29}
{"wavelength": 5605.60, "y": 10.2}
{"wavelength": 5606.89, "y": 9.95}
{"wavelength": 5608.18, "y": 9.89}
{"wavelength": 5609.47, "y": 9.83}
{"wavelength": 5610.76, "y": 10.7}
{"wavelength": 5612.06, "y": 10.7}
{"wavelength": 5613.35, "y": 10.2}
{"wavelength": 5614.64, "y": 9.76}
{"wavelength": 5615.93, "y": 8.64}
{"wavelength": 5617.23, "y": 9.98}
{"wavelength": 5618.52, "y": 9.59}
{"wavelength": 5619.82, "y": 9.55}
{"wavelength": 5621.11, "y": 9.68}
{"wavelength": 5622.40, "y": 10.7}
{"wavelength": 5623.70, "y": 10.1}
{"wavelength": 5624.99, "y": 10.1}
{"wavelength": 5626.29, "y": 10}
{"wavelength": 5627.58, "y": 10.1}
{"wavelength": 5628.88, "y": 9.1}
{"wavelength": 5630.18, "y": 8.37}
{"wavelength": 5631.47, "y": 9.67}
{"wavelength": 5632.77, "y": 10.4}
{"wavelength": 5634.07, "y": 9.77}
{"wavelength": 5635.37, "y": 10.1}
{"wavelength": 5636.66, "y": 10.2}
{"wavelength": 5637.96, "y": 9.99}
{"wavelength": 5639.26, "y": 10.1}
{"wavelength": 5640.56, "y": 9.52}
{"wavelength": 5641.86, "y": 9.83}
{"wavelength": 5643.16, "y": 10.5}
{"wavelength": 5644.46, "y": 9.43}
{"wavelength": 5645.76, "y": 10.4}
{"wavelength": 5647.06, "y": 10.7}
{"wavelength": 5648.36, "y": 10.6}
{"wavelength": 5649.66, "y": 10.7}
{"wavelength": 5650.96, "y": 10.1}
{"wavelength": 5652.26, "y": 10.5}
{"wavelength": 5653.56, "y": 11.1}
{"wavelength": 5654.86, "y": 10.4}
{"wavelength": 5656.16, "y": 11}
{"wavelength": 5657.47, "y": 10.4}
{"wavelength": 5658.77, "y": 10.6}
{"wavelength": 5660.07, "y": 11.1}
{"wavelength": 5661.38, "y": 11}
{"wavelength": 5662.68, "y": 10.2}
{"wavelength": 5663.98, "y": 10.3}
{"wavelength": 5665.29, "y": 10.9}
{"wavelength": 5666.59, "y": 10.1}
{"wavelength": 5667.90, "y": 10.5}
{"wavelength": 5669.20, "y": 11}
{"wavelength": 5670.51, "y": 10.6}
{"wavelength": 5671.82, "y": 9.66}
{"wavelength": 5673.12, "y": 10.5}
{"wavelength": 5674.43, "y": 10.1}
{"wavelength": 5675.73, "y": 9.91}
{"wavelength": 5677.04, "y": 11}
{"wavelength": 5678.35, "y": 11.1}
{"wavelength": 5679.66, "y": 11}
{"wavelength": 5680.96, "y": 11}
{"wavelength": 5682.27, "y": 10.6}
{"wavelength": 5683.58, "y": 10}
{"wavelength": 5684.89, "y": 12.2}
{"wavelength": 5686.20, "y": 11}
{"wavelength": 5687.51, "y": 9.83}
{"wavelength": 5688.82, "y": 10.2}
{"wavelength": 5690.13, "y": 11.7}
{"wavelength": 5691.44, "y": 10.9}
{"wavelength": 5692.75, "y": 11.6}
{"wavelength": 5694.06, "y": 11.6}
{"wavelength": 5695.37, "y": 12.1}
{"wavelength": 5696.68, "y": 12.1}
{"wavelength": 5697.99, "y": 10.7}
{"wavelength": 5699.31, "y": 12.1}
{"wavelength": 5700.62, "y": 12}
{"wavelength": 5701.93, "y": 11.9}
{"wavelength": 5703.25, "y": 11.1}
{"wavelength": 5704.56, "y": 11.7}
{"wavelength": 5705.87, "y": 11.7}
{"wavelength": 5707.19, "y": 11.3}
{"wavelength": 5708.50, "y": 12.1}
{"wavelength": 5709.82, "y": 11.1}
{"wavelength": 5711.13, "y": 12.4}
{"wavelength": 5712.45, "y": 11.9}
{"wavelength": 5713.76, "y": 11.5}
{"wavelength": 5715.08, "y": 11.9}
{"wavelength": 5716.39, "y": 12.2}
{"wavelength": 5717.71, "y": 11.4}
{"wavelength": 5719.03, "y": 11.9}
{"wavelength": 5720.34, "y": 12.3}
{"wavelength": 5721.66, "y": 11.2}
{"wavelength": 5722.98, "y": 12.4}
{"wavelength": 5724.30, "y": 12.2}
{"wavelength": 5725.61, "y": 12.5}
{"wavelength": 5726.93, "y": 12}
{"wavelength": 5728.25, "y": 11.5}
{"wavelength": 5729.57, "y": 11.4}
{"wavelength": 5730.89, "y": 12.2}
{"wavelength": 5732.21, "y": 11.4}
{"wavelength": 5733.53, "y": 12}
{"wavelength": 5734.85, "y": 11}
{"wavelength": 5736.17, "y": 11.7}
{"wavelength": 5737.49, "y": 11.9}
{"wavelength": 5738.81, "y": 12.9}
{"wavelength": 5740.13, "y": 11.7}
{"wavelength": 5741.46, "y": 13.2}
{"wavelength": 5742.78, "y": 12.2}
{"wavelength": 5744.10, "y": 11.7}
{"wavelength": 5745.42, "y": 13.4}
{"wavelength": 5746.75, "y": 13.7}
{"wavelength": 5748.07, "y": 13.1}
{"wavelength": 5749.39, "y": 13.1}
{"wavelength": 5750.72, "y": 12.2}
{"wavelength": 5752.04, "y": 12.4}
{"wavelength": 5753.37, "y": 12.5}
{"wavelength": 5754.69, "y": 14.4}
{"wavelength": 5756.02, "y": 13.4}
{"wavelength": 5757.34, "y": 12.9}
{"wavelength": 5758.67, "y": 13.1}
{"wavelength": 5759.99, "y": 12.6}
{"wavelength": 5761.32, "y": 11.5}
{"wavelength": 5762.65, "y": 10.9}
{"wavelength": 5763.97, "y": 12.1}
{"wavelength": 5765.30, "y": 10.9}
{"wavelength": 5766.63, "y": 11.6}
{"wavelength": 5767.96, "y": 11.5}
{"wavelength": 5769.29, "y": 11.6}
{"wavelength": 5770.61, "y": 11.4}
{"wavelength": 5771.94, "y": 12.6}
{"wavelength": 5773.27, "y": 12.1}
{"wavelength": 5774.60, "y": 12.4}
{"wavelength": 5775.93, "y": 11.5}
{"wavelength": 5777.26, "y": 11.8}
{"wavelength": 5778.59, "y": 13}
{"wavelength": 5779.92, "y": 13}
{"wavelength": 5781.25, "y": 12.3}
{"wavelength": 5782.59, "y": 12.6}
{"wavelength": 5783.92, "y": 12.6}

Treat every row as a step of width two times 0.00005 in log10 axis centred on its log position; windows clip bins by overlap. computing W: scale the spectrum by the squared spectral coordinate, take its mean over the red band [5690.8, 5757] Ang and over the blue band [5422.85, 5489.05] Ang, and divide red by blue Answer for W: 1.31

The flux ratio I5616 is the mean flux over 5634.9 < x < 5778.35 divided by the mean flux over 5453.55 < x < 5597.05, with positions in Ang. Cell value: 1.13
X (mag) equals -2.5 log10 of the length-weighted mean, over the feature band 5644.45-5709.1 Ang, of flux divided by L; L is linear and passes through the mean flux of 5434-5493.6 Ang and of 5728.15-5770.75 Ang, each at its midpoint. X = 0.08 mag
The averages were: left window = 10.1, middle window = 10.9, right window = 12.2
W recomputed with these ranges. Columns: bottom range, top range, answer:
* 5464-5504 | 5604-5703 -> 1.11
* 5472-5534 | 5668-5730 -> 1.23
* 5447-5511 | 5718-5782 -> 1.39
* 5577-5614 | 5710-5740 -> 1.24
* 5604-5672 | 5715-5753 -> 1.24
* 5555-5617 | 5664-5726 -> 1.14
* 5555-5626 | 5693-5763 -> 1.24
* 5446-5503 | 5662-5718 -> 1.24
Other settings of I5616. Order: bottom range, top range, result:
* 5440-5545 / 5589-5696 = 1.03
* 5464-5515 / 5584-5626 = 1.00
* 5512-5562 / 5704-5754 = 1.17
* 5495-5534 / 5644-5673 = 1.08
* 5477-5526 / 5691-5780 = 1.22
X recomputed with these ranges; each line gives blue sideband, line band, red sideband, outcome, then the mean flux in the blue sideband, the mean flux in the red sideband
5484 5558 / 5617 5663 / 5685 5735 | 0.094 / 10.1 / 11.6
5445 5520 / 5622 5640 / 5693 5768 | 0.124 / 9.64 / 12.1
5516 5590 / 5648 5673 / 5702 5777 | 0.085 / 10.5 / 12.1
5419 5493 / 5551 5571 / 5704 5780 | 0.025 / 10.3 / 12.1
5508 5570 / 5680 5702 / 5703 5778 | 0.038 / 10.3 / 12.1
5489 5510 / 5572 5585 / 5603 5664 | -0.105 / 9.73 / 10.1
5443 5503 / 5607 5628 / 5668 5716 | 0.078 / 9.79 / 11.2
